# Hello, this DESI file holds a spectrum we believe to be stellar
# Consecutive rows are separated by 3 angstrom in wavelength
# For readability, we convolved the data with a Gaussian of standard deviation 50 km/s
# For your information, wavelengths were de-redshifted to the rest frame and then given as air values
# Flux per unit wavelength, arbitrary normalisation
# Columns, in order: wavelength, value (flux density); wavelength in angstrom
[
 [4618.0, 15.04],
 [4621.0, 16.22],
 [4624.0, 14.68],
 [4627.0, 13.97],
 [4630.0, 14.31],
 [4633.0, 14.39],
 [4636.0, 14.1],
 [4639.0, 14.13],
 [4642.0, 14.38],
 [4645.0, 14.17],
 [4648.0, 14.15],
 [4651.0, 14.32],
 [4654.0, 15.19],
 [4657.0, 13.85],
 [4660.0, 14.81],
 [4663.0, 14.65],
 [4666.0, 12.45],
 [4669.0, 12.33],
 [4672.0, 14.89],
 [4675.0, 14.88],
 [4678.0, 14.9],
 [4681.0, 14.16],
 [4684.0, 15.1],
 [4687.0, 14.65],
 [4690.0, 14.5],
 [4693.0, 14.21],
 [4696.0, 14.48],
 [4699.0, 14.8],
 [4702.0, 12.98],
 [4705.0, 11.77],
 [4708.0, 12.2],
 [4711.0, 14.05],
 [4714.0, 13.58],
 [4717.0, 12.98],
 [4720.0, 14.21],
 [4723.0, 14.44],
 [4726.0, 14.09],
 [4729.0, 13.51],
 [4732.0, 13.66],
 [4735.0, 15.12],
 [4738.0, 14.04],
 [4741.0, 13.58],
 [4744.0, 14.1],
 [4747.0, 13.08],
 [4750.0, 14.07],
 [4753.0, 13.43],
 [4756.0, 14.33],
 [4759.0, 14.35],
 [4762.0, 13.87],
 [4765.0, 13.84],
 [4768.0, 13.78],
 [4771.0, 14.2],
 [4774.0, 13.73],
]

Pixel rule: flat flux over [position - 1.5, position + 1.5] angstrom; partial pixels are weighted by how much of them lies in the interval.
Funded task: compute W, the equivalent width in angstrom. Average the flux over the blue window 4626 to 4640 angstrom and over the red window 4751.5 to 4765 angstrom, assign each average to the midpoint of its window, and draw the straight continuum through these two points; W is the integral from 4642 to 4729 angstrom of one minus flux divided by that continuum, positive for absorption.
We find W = 0.5 angstrom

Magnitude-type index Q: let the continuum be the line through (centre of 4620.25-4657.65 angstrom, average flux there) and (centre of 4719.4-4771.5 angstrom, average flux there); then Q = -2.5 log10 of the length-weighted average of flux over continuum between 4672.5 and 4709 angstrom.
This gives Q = 0.01 mag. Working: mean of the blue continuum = 14.4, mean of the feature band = 14.1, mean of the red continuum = 14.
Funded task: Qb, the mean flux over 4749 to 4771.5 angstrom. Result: 14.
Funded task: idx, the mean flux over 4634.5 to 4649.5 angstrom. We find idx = 14.2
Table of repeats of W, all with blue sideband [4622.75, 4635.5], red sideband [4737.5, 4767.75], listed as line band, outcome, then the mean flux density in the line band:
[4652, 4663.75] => -0.33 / 14.6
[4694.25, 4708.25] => 0.69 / 13.4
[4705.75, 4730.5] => 0.72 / 13.6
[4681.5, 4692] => -0.42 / 14.7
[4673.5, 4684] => -0.43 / 14.7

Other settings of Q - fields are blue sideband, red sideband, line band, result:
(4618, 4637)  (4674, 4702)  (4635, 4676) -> 0.03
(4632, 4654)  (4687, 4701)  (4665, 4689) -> 0.01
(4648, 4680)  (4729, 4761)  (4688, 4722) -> 0.03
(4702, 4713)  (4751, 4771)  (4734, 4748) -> -0.04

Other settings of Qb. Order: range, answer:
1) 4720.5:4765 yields 14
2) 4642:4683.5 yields 14.2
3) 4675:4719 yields 13.9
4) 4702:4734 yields 13.5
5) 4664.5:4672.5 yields 13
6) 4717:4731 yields 13.9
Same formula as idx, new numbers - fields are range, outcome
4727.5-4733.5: 13.6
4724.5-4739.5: 14.1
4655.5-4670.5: 13.6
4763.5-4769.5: 13.8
